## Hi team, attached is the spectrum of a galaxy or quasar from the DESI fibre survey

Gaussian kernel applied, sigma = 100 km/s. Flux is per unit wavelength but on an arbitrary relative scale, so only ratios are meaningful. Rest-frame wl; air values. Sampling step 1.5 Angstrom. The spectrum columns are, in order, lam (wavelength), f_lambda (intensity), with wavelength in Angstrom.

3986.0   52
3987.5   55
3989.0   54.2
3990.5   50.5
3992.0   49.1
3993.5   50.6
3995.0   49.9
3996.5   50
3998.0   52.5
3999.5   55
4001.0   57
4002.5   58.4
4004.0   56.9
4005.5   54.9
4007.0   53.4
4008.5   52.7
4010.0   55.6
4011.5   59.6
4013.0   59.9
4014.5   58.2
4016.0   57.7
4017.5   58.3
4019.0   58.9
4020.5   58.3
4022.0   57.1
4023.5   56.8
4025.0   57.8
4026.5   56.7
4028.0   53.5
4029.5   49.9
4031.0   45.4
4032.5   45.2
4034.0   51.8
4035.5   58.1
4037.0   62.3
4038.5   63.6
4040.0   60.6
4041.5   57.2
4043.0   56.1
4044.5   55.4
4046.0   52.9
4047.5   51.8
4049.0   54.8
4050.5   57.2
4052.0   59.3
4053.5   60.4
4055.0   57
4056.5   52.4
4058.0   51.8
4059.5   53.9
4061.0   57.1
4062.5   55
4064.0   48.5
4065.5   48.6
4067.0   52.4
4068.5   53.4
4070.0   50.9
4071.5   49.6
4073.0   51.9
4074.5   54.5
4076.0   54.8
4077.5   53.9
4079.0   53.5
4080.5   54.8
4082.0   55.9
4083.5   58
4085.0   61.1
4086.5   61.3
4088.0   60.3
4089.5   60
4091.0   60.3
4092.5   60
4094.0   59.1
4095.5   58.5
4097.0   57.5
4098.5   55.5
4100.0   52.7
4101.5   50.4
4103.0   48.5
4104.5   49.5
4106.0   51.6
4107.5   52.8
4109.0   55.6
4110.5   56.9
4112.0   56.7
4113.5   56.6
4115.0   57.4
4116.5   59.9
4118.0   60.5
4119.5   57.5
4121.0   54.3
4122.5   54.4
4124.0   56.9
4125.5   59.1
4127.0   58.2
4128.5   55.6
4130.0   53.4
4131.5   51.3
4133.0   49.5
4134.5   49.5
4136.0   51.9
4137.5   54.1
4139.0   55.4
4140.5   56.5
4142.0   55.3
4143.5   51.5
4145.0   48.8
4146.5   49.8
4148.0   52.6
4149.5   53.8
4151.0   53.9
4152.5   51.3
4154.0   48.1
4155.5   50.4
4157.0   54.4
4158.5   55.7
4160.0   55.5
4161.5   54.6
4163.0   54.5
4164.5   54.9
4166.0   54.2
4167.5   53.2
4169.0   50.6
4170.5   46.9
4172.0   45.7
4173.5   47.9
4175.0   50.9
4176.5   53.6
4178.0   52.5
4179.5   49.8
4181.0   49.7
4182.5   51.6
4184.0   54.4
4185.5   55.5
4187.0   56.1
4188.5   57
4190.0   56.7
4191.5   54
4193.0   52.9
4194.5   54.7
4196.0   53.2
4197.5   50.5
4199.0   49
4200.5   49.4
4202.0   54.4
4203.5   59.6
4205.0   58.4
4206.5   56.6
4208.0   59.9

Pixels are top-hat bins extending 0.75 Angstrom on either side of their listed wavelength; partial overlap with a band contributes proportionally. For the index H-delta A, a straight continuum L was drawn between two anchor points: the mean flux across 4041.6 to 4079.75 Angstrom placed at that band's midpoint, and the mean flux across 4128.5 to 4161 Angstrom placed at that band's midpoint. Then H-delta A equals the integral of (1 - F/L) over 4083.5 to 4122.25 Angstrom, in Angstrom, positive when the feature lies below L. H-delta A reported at -2.4 Angstrom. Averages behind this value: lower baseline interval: 53.9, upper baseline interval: 52.6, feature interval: 56.6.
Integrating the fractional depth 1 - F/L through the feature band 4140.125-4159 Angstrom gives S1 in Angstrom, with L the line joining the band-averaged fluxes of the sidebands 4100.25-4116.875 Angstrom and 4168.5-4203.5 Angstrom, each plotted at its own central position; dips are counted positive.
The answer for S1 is 0.25 Angstrom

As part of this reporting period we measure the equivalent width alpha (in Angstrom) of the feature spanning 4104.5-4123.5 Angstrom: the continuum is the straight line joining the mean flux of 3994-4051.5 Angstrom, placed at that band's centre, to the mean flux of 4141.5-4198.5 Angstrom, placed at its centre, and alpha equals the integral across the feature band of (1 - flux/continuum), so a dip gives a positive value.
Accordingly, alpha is -0.8 Angstrom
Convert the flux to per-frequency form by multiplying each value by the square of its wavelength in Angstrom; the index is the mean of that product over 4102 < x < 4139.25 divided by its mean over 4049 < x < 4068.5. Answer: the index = 1.03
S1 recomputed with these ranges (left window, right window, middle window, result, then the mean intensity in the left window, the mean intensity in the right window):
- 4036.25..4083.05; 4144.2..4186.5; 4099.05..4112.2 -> 0.25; 54.9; 52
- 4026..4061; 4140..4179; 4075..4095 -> -1.42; 55.1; 52.2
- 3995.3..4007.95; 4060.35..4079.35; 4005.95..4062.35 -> -2.40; 54.6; 52.6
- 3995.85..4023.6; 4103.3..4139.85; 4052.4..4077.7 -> 1.03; 56.4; 54.9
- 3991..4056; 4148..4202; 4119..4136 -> -0.29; 55.5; 52.5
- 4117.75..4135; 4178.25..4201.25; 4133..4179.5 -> 1.57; 54.9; 53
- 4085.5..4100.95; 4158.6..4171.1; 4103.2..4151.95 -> 1.43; 58.5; 53.3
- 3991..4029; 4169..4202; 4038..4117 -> -1.86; 55.5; 52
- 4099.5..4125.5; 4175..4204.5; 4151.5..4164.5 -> 0.20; 55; 53.4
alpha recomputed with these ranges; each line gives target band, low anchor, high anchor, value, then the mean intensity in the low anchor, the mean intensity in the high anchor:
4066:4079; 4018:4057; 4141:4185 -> 0.50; 55.8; 52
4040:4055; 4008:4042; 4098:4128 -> -0.09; 56.3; 55.3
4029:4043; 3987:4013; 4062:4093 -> -0.13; 54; 55.1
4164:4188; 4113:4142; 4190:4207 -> 1.17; 55.4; 54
